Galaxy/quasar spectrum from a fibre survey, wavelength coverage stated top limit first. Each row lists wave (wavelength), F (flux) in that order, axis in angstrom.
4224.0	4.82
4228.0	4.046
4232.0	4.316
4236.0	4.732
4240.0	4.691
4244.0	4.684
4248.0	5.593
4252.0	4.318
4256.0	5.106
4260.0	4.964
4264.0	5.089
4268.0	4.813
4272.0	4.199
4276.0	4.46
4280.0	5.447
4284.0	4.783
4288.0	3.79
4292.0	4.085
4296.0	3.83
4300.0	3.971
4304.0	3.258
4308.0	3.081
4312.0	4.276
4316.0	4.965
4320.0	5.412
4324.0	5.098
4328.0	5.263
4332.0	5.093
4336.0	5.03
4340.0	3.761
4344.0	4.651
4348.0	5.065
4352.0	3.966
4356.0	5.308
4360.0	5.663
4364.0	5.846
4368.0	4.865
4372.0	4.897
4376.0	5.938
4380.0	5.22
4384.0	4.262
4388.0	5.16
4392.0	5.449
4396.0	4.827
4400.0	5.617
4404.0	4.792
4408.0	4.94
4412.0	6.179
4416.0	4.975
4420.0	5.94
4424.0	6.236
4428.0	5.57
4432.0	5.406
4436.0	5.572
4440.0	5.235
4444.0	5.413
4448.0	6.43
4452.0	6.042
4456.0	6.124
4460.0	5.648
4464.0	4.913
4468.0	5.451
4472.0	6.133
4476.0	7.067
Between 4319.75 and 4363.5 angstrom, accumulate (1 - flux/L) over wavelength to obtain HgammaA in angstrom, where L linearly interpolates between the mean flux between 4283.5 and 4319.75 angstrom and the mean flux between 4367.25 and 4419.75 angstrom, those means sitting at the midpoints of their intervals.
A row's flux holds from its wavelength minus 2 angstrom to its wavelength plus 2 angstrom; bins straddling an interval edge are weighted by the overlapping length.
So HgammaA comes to -4.0 angstrom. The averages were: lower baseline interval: 4.04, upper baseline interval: 5.2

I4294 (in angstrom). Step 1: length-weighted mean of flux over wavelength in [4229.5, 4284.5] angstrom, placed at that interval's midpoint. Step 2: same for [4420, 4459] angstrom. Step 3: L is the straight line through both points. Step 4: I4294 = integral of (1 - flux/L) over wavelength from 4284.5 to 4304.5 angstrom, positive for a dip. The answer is 4.4 angstrom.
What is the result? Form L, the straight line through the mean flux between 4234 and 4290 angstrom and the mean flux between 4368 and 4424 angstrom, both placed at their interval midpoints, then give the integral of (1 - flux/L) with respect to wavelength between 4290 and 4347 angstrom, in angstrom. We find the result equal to 6.4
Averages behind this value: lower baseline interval 4.76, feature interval 4.42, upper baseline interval 5.27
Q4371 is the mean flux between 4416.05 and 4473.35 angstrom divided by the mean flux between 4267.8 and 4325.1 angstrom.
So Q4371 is 1.3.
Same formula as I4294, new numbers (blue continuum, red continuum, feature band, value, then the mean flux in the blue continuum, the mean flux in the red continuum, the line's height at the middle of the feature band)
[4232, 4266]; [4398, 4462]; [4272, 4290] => 1.5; 4.86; 5.63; 5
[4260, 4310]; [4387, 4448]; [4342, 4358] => 0.3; 4.26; 5.46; 4.85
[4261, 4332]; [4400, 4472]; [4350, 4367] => -0.7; 4.48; 5.6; 4.98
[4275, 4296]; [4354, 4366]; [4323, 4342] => 1.2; 4.45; 5.61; 5.18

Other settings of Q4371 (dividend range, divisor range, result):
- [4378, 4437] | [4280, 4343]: 1.21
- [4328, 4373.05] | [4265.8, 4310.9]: 1.19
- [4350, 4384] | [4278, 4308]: 1.26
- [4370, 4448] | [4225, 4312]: 1.21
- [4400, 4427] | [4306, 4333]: 1.17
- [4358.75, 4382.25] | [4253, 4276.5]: 1.13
